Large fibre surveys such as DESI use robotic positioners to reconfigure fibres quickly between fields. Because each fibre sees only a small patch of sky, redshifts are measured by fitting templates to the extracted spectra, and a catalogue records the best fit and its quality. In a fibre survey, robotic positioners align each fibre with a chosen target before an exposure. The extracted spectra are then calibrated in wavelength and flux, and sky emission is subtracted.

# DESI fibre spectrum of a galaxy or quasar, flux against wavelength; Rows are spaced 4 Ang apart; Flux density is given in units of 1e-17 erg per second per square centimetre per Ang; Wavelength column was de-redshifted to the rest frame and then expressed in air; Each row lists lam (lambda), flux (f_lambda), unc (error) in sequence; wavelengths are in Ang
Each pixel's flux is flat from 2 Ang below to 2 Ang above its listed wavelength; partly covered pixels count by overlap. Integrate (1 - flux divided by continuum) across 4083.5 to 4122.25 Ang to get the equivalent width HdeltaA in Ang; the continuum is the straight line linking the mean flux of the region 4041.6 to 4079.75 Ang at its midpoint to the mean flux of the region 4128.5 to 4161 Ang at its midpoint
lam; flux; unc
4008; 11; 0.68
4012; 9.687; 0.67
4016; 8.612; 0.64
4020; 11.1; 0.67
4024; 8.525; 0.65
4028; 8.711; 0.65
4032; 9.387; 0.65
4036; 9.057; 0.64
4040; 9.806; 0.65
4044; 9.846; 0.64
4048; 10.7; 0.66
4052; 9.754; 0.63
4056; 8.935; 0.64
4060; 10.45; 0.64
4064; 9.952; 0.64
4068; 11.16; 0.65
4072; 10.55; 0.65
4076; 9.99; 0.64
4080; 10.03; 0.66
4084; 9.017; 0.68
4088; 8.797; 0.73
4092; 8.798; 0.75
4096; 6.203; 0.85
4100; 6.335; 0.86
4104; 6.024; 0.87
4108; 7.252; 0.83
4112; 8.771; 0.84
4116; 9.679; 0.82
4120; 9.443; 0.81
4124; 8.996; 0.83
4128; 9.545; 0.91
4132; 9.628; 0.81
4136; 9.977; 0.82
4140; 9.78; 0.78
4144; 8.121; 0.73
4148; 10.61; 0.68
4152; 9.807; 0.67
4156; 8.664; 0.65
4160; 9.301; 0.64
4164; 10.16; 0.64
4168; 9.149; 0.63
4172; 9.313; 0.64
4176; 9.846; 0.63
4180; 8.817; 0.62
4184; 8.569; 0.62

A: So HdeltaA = 7.2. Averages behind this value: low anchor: 10.1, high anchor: 9.49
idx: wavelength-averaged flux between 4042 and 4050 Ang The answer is 10.3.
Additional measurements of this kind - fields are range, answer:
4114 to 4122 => 9.56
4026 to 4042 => 9.24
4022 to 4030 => 8.62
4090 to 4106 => 6.84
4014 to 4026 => 9.41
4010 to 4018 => 9.15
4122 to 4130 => 9.27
